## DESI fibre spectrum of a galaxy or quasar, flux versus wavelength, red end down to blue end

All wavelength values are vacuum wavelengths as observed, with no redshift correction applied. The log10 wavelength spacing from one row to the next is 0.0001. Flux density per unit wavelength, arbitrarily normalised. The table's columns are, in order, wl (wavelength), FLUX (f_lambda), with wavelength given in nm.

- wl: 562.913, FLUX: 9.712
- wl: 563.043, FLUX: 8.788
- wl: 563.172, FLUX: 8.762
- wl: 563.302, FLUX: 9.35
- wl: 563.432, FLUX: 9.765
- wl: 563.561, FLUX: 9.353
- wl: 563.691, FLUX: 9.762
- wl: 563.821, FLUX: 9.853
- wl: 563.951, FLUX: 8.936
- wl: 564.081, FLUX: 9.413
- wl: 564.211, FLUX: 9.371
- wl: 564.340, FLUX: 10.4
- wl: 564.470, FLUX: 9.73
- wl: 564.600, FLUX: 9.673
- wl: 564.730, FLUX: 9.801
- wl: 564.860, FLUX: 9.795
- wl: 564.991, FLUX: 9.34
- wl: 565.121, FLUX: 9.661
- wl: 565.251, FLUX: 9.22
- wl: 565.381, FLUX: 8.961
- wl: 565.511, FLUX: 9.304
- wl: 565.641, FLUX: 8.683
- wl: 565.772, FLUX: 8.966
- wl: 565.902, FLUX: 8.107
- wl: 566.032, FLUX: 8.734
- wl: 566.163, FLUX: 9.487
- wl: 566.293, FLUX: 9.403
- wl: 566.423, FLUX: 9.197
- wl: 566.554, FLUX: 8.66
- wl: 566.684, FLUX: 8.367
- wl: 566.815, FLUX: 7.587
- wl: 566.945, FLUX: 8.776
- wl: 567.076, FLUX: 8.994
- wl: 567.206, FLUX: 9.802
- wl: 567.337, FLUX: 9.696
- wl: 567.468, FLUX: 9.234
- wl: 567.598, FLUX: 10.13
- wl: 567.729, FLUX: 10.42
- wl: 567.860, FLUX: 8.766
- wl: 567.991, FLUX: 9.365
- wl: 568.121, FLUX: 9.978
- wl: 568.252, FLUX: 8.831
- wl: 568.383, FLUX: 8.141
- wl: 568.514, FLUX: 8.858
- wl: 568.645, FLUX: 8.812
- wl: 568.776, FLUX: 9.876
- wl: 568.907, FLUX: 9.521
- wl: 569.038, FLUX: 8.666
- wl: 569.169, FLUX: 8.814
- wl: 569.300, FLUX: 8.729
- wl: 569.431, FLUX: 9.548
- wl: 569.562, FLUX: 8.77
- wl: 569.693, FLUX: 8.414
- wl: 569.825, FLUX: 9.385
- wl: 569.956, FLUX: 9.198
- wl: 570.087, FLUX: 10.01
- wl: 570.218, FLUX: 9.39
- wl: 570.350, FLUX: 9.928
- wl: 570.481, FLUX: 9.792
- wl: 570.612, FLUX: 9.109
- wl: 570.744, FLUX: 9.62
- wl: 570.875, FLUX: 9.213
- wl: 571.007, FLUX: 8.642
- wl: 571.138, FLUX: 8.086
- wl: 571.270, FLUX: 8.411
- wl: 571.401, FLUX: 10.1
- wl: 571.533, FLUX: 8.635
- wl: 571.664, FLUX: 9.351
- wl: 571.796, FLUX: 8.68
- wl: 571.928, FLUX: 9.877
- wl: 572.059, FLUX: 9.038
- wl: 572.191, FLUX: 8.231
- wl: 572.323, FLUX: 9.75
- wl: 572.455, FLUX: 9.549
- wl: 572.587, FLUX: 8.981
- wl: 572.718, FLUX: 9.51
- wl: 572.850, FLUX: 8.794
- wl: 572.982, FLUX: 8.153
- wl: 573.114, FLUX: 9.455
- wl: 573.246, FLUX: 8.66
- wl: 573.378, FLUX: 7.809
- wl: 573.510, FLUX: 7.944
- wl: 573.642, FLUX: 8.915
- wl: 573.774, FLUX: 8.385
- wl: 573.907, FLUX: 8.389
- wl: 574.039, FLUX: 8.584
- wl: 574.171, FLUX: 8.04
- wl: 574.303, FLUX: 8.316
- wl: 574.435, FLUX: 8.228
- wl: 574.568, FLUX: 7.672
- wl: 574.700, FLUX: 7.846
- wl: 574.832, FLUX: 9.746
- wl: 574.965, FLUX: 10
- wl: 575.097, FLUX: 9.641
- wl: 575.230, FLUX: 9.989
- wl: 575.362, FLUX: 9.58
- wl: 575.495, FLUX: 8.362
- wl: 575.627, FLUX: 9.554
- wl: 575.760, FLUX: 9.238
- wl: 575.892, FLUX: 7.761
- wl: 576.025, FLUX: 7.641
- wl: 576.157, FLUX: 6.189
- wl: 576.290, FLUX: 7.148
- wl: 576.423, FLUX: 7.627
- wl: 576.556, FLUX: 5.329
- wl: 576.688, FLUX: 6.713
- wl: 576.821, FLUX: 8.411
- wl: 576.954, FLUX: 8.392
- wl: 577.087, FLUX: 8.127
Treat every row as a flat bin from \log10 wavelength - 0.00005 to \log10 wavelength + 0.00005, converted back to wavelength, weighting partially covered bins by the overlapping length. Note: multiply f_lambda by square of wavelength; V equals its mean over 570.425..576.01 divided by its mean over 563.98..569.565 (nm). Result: 0.99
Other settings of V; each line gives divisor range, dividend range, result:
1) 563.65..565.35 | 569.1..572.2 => 0.97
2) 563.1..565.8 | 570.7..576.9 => 0.94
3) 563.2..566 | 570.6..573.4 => 0.98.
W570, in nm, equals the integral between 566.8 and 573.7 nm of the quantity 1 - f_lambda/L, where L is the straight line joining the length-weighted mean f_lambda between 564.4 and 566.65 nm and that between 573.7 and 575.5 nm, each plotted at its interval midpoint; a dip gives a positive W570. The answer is -0.09 nm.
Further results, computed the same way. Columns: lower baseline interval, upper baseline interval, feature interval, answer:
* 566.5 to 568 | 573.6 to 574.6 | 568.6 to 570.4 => -0.070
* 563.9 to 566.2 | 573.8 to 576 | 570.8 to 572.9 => -0.027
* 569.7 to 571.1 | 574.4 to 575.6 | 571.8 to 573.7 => 0.062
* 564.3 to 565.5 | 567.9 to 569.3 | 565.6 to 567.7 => 0.072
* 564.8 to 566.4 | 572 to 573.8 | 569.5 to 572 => -0.081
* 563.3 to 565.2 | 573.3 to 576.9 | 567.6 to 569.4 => -0.018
